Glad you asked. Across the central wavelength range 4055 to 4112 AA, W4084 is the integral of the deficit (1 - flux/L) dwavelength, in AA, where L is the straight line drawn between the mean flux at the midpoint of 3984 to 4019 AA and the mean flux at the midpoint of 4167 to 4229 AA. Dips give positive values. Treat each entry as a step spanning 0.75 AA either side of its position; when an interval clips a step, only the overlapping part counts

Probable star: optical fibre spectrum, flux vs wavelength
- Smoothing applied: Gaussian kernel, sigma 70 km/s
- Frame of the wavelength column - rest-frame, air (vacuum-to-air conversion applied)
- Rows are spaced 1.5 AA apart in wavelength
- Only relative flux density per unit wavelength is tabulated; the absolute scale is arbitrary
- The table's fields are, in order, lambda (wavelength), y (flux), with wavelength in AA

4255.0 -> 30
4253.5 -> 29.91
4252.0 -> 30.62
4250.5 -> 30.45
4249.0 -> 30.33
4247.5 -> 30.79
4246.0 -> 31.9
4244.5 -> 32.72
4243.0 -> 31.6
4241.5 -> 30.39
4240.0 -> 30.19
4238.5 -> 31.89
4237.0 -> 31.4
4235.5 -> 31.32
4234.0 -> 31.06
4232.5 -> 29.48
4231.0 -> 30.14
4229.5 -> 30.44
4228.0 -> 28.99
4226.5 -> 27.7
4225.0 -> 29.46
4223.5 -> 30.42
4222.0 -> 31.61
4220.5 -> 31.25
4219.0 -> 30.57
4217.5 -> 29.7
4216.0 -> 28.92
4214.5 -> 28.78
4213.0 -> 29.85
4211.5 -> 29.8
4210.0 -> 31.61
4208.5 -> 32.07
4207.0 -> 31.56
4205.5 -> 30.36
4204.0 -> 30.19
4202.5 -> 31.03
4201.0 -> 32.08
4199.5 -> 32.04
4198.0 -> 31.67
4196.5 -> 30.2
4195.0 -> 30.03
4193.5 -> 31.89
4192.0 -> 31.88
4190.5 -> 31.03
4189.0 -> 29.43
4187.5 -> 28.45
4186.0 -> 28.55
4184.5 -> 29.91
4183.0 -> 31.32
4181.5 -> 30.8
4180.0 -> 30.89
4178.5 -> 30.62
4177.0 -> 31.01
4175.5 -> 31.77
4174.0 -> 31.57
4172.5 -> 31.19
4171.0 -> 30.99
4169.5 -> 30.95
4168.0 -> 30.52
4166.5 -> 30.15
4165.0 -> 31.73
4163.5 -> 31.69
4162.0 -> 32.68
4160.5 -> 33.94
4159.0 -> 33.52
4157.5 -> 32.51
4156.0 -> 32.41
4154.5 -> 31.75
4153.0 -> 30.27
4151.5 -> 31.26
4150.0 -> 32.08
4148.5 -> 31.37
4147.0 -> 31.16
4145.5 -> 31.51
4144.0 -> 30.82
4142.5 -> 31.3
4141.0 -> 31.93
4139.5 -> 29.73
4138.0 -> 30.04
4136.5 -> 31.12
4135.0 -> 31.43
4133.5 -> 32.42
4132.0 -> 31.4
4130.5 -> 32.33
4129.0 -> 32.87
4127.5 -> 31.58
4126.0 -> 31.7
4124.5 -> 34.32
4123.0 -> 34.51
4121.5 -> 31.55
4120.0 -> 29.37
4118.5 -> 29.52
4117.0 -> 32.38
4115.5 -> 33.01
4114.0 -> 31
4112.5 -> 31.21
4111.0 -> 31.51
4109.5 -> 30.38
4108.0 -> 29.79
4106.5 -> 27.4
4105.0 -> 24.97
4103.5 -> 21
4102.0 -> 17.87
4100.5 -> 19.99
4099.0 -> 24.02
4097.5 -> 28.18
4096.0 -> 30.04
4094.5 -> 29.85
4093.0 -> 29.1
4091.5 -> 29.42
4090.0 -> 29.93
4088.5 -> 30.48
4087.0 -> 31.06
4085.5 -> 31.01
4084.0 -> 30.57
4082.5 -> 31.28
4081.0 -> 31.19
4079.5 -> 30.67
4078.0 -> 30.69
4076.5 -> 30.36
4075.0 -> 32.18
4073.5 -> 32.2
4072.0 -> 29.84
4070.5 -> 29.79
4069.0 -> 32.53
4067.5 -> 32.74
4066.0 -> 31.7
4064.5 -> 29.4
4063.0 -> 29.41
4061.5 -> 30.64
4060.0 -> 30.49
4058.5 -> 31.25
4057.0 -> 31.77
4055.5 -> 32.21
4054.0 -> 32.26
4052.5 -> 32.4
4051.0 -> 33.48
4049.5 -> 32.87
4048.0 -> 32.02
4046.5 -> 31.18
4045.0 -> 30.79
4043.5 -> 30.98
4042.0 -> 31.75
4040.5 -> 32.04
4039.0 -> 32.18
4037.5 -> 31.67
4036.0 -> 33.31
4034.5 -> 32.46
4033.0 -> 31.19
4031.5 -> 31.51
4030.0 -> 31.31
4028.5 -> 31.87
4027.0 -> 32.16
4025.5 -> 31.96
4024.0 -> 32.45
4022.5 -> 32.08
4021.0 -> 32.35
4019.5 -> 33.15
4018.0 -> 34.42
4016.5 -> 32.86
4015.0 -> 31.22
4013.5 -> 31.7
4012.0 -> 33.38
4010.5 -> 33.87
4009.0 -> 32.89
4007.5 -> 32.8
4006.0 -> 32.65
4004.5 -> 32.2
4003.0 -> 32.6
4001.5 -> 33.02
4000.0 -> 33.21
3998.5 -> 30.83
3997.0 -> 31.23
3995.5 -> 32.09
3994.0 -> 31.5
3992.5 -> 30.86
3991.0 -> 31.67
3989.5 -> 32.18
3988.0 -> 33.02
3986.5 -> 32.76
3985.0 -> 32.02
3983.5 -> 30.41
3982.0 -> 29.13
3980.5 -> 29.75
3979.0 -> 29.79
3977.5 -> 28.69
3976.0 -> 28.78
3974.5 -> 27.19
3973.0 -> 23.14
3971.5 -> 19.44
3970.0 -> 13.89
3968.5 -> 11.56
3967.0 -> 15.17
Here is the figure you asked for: 4.0 AA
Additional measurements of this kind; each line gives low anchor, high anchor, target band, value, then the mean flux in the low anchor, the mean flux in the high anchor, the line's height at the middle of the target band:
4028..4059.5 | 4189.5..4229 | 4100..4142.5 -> 1.8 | 31.9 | 30.6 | 31.3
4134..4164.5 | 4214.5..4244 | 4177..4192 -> 0.4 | 31.6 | 30.3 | 31.1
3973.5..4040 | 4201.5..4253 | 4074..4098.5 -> 0.8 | 31.7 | 30.6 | 31.3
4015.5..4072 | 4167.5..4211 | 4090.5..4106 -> 2.9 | 31.8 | 30.9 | 31.5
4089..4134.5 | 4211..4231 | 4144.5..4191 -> -2.4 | 29.4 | 29.8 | 29.6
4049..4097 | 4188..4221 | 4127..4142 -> -0.3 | 31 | 30.7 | 30.9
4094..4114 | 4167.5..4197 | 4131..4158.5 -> -2.5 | 26.8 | 30.7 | 28.8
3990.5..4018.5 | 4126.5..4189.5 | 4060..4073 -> 0.5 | 32.4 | 31.3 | 31.9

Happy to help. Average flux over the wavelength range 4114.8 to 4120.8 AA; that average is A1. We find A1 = 31.1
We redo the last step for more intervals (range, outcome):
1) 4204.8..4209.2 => 31.3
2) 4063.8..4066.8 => 30.6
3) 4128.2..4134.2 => 32.2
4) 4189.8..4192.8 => 31.5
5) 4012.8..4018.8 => 32.6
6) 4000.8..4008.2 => 32.7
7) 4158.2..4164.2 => 33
